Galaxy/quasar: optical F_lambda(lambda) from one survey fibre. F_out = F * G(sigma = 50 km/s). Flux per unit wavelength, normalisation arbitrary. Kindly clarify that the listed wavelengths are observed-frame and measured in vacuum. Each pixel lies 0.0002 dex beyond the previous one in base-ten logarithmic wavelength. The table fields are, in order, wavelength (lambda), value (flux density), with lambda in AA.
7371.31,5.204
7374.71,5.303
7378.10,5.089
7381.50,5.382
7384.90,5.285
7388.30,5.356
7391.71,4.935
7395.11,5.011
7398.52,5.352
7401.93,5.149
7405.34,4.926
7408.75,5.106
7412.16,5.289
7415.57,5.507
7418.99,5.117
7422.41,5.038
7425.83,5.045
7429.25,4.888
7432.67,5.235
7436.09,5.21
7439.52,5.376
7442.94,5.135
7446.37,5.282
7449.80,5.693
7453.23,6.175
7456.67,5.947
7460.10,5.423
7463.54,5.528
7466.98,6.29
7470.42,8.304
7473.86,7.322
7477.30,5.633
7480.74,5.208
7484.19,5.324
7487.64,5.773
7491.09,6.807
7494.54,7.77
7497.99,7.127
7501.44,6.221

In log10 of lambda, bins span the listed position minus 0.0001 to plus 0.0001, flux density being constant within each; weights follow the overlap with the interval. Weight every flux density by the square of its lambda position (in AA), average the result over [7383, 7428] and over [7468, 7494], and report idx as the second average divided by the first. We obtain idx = 1.27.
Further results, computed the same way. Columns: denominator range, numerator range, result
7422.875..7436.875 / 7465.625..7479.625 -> 1.36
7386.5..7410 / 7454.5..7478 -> 1.27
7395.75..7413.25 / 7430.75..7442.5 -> 1.03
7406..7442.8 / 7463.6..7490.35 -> 1.22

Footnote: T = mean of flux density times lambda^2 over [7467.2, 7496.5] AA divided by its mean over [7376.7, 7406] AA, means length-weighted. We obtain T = 1.3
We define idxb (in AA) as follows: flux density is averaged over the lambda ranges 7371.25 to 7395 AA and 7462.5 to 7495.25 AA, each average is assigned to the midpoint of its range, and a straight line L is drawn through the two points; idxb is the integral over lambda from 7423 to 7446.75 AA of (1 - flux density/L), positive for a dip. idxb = 2.8 AA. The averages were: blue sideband 5.21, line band 5.16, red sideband 6.37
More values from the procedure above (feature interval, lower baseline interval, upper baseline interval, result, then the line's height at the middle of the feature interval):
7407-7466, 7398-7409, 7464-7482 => 4.2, 5.78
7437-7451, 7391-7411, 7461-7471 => 1.5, 5.97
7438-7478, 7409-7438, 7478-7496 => -2.3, 5.68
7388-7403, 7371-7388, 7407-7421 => 0.3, 5.26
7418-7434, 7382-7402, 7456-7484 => 1.6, 5.62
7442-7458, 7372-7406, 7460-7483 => 0.9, 5.99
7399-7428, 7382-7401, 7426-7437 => -0.1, 5.14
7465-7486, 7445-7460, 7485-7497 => -0.1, 6.31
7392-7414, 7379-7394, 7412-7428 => 0.3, 5.2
